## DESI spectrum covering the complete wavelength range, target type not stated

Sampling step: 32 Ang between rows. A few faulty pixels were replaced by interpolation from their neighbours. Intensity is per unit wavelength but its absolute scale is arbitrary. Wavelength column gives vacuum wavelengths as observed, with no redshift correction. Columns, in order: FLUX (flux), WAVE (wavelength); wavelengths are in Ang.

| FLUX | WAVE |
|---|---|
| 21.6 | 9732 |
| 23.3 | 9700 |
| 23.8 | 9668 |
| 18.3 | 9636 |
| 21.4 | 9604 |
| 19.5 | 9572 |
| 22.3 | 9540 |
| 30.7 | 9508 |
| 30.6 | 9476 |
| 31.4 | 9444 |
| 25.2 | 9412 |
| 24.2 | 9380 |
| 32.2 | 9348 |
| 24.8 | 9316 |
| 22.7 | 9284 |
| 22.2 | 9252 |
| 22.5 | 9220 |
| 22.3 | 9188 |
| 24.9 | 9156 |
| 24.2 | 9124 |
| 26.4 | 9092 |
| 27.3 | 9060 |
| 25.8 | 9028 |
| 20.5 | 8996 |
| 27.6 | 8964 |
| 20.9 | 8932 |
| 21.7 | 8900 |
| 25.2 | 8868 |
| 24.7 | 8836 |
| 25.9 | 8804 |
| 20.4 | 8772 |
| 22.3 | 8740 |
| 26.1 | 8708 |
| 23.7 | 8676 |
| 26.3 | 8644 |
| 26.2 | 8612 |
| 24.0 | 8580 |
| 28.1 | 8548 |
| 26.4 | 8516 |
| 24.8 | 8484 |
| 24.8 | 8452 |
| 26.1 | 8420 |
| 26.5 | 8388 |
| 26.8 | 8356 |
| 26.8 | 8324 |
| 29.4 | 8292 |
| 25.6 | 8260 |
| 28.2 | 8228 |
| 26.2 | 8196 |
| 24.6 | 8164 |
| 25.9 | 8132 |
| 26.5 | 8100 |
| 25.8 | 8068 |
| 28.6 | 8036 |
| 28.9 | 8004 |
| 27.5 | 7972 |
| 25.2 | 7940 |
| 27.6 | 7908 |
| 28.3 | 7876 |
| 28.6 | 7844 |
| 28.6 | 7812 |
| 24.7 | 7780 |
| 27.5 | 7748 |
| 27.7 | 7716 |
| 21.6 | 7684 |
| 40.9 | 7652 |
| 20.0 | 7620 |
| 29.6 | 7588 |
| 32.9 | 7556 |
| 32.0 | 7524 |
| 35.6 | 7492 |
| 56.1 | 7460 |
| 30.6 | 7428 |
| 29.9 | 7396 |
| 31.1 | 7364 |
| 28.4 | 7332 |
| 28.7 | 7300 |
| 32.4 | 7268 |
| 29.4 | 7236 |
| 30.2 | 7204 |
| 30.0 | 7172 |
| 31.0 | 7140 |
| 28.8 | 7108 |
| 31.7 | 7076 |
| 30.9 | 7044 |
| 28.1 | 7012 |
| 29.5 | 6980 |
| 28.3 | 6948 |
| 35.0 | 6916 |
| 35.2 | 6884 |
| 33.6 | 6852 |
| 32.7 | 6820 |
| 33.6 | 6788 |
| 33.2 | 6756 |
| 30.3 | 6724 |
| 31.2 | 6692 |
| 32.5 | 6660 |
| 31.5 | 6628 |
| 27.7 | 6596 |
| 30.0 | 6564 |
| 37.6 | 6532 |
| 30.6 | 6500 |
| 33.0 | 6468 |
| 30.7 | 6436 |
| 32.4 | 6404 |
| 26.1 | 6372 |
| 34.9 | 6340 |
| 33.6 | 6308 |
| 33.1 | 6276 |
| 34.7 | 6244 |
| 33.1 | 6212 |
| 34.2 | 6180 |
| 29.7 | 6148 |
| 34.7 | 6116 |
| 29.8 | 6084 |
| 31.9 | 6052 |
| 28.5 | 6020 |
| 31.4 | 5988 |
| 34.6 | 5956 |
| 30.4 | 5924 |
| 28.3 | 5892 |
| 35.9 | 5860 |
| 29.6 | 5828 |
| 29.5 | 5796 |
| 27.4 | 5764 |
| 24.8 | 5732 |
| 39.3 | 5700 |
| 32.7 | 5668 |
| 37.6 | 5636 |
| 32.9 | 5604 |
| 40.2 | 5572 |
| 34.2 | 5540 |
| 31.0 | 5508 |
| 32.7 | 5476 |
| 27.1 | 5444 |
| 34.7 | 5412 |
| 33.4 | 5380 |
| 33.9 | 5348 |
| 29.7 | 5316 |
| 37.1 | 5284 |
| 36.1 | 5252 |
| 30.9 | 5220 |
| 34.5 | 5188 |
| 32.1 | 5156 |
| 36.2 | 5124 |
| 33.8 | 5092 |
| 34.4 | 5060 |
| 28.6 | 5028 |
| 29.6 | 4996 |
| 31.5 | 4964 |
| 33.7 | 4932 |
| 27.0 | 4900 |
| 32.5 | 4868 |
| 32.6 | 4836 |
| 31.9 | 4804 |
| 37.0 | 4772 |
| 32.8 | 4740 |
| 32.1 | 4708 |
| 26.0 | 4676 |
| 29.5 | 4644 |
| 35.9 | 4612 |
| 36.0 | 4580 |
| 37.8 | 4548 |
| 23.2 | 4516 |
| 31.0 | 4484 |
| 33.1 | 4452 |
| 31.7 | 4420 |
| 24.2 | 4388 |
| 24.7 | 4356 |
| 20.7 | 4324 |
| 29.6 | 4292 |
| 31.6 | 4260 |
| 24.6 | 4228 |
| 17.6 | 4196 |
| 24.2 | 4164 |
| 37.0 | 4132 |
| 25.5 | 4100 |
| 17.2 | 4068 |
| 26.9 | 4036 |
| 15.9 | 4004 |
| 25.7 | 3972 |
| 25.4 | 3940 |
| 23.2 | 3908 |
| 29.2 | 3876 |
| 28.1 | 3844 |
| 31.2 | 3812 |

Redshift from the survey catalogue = 0.138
